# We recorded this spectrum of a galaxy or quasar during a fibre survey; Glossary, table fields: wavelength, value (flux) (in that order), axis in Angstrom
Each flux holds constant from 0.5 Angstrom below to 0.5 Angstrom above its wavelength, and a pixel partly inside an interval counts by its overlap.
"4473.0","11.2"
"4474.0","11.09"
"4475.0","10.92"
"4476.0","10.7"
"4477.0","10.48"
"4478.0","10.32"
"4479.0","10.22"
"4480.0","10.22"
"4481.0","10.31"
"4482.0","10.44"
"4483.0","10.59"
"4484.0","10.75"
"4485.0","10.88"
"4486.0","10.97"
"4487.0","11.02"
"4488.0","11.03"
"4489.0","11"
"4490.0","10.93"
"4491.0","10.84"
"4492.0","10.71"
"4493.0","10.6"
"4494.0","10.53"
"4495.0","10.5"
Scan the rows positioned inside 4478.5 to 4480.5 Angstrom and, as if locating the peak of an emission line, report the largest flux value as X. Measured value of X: 10.22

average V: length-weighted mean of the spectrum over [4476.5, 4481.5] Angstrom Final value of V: 10.3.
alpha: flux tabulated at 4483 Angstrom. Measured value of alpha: 10.59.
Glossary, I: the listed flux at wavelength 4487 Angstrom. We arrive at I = 11.02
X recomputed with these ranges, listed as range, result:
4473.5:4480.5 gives 11.09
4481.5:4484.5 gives 10.75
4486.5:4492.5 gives 11.03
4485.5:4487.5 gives 11.02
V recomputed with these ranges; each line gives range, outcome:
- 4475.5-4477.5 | 10.6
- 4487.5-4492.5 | 10.9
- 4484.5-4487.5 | 11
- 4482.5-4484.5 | 10.7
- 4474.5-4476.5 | 10.8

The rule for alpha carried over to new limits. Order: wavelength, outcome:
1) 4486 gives 10.97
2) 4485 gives 10.88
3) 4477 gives 10.48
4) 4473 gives 11.2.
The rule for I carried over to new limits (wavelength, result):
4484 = 10.75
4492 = 10.71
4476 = 10.7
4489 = 11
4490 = 10.93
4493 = 10.6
